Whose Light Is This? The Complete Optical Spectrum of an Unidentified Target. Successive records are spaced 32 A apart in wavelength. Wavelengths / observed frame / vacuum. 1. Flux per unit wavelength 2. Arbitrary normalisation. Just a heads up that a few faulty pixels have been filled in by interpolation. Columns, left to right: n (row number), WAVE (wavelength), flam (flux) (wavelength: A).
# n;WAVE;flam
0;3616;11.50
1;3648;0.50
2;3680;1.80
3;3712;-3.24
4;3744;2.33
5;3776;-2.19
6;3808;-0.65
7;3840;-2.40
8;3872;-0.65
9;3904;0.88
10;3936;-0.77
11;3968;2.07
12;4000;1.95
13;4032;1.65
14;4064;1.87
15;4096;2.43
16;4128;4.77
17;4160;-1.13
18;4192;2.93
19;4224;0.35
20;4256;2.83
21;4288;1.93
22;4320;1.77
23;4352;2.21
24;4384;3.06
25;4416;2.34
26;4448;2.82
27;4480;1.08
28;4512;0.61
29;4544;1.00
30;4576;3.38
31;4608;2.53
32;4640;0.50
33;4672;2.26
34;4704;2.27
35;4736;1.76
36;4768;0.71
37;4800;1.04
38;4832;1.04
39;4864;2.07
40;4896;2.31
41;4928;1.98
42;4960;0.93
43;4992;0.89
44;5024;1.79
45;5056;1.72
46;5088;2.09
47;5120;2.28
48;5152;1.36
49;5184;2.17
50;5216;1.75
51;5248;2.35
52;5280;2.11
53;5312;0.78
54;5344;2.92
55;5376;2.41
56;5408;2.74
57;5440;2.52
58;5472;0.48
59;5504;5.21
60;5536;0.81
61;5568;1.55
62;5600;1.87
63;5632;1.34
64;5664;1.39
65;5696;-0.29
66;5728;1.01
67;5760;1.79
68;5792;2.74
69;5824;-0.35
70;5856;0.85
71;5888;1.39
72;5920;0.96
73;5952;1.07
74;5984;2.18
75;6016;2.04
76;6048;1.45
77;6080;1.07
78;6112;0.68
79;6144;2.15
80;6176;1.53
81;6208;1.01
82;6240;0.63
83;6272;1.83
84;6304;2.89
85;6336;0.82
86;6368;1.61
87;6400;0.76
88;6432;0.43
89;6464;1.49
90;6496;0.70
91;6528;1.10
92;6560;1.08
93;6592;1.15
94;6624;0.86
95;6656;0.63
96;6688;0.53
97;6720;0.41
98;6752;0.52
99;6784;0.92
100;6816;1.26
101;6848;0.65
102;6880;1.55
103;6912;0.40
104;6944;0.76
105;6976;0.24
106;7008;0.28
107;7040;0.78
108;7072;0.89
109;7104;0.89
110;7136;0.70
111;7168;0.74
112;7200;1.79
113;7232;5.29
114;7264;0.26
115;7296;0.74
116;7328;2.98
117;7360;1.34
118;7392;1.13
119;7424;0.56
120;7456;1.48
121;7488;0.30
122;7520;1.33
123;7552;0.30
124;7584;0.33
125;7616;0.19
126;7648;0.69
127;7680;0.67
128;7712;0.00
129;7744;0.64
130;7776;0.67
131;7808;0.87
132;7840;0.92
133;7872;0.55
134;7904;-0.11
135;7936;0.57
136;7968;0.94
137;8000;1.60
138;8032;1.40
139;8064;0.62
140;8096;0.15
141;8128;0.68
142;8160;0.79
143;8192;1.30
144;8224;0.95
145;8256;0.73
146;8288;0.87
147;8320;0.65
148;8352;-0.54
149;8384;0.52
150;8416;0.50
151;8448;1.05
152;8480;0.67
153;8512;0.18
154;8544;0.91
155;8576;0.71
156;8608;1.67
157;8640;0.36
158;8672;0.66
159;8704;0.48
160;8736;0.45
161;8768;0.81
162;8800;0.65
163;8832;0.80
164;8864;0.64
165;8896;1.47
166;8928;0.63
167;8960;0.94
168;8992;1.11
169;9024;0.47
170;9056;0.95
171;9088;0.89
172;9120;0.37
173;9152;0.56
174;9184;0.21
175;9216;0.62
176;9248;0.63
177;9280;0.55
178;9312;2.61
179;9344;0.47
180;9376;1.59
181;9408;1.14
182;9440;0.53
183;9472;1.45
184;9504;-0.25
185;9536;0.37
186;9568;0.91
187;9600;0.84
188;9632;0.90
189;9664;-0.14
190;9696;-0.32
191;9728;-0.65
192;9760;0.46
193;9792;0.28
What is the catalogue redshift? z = 0.10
